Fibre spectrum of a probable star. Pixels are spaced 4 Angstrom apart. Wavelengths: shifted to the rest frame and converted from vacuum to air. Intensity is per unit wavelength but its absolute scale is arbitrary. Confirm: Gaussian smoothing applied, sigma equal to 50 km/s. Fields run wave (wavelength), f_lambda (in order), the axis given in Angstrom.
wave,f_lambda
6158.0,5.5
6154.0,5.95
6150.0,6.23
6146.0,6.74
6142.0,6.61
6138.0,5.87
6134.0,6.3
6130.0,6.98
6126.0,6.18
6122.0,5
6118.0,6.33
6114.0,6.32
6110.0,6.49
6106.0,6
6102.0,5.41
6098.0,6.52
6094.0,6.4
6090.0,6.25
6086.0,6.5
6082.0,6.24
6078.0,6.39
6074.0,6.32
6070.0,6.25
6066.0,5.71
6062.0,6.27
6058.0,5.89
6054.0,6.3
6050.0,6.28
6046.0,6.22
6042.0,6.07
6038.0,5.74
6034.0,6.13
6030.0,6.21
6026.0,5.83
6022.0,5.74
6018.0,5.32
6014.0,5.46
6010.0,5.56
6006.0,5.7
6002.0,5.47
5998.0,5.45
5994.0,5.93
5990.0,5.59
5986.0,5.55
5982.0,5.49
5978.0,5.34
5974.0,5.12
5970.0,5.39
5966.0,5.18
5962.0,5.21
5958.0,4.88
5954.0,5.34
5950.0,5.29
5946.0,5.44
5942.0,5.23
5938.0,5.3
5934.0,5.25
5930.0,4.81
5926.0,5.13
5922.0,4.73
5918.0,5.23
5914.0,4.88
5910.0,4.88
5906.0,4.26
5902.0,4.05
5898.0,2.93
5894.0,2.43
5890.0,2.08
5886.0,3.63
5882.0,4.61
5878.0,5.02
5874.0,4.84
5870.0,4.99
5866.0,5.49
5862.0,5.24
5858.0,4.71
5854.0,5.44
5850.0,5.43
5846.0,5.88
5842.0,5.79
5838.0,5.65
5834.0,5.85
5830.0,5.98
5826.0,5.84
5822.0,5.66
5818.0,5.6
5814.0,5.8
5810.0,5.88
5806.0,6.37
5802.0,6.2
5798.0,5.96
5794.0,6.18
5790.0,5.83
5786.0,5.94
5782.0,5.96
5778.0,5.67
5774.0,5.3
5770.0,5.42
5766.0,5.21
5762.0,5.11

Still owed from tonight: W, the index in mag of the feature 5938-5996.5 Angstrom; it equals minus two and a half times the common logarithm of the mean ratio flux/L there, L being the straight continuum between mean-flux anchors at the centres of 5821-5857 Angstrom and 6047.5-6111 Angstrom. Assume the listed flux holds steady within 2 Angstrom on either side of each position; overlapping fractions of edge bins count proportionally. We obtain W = 0.12 mag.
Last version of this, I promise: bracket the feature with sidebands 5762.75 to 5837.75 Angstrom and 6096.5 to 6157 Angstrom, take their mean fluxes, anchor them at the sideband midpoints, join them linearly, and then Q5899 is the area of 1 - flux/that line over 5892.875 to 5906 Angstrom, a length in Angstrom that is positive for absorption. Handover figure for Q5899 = 5.7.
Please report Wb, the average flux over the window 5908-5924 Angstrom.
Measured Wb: 4.93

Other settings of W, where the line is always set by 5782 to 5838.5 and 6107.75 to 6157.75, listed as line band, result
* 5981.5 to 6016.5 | 0.10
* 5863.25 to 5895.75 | 0.39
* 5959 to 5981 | 0.16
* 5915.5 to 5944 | 0.18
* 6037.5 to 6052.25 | 0.00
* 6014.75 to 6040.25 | 0.06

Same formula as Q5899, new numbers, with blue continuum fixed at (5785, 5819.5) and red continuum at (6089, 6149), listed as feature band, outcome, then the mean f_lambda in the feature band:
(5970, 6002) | 3.32 Angstrom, 5.49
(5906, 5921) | 2.93 Angstrom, 4.88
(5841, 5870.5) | 3.16 Angstrom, 5.38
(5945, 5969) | 3.46 Angstrom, 5.22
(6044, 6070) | 0.23 Angstrom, 6.12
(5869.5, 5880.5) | 2.02 Angstrom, 4.93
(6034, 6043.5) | 0.34 Angstrom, 5.94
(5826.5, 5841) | 0.43 Angstrom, 5.83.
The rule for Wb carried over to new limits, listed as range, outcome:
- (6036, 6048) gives 6.01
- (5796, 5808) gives 6.18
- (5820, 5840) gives 5.8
